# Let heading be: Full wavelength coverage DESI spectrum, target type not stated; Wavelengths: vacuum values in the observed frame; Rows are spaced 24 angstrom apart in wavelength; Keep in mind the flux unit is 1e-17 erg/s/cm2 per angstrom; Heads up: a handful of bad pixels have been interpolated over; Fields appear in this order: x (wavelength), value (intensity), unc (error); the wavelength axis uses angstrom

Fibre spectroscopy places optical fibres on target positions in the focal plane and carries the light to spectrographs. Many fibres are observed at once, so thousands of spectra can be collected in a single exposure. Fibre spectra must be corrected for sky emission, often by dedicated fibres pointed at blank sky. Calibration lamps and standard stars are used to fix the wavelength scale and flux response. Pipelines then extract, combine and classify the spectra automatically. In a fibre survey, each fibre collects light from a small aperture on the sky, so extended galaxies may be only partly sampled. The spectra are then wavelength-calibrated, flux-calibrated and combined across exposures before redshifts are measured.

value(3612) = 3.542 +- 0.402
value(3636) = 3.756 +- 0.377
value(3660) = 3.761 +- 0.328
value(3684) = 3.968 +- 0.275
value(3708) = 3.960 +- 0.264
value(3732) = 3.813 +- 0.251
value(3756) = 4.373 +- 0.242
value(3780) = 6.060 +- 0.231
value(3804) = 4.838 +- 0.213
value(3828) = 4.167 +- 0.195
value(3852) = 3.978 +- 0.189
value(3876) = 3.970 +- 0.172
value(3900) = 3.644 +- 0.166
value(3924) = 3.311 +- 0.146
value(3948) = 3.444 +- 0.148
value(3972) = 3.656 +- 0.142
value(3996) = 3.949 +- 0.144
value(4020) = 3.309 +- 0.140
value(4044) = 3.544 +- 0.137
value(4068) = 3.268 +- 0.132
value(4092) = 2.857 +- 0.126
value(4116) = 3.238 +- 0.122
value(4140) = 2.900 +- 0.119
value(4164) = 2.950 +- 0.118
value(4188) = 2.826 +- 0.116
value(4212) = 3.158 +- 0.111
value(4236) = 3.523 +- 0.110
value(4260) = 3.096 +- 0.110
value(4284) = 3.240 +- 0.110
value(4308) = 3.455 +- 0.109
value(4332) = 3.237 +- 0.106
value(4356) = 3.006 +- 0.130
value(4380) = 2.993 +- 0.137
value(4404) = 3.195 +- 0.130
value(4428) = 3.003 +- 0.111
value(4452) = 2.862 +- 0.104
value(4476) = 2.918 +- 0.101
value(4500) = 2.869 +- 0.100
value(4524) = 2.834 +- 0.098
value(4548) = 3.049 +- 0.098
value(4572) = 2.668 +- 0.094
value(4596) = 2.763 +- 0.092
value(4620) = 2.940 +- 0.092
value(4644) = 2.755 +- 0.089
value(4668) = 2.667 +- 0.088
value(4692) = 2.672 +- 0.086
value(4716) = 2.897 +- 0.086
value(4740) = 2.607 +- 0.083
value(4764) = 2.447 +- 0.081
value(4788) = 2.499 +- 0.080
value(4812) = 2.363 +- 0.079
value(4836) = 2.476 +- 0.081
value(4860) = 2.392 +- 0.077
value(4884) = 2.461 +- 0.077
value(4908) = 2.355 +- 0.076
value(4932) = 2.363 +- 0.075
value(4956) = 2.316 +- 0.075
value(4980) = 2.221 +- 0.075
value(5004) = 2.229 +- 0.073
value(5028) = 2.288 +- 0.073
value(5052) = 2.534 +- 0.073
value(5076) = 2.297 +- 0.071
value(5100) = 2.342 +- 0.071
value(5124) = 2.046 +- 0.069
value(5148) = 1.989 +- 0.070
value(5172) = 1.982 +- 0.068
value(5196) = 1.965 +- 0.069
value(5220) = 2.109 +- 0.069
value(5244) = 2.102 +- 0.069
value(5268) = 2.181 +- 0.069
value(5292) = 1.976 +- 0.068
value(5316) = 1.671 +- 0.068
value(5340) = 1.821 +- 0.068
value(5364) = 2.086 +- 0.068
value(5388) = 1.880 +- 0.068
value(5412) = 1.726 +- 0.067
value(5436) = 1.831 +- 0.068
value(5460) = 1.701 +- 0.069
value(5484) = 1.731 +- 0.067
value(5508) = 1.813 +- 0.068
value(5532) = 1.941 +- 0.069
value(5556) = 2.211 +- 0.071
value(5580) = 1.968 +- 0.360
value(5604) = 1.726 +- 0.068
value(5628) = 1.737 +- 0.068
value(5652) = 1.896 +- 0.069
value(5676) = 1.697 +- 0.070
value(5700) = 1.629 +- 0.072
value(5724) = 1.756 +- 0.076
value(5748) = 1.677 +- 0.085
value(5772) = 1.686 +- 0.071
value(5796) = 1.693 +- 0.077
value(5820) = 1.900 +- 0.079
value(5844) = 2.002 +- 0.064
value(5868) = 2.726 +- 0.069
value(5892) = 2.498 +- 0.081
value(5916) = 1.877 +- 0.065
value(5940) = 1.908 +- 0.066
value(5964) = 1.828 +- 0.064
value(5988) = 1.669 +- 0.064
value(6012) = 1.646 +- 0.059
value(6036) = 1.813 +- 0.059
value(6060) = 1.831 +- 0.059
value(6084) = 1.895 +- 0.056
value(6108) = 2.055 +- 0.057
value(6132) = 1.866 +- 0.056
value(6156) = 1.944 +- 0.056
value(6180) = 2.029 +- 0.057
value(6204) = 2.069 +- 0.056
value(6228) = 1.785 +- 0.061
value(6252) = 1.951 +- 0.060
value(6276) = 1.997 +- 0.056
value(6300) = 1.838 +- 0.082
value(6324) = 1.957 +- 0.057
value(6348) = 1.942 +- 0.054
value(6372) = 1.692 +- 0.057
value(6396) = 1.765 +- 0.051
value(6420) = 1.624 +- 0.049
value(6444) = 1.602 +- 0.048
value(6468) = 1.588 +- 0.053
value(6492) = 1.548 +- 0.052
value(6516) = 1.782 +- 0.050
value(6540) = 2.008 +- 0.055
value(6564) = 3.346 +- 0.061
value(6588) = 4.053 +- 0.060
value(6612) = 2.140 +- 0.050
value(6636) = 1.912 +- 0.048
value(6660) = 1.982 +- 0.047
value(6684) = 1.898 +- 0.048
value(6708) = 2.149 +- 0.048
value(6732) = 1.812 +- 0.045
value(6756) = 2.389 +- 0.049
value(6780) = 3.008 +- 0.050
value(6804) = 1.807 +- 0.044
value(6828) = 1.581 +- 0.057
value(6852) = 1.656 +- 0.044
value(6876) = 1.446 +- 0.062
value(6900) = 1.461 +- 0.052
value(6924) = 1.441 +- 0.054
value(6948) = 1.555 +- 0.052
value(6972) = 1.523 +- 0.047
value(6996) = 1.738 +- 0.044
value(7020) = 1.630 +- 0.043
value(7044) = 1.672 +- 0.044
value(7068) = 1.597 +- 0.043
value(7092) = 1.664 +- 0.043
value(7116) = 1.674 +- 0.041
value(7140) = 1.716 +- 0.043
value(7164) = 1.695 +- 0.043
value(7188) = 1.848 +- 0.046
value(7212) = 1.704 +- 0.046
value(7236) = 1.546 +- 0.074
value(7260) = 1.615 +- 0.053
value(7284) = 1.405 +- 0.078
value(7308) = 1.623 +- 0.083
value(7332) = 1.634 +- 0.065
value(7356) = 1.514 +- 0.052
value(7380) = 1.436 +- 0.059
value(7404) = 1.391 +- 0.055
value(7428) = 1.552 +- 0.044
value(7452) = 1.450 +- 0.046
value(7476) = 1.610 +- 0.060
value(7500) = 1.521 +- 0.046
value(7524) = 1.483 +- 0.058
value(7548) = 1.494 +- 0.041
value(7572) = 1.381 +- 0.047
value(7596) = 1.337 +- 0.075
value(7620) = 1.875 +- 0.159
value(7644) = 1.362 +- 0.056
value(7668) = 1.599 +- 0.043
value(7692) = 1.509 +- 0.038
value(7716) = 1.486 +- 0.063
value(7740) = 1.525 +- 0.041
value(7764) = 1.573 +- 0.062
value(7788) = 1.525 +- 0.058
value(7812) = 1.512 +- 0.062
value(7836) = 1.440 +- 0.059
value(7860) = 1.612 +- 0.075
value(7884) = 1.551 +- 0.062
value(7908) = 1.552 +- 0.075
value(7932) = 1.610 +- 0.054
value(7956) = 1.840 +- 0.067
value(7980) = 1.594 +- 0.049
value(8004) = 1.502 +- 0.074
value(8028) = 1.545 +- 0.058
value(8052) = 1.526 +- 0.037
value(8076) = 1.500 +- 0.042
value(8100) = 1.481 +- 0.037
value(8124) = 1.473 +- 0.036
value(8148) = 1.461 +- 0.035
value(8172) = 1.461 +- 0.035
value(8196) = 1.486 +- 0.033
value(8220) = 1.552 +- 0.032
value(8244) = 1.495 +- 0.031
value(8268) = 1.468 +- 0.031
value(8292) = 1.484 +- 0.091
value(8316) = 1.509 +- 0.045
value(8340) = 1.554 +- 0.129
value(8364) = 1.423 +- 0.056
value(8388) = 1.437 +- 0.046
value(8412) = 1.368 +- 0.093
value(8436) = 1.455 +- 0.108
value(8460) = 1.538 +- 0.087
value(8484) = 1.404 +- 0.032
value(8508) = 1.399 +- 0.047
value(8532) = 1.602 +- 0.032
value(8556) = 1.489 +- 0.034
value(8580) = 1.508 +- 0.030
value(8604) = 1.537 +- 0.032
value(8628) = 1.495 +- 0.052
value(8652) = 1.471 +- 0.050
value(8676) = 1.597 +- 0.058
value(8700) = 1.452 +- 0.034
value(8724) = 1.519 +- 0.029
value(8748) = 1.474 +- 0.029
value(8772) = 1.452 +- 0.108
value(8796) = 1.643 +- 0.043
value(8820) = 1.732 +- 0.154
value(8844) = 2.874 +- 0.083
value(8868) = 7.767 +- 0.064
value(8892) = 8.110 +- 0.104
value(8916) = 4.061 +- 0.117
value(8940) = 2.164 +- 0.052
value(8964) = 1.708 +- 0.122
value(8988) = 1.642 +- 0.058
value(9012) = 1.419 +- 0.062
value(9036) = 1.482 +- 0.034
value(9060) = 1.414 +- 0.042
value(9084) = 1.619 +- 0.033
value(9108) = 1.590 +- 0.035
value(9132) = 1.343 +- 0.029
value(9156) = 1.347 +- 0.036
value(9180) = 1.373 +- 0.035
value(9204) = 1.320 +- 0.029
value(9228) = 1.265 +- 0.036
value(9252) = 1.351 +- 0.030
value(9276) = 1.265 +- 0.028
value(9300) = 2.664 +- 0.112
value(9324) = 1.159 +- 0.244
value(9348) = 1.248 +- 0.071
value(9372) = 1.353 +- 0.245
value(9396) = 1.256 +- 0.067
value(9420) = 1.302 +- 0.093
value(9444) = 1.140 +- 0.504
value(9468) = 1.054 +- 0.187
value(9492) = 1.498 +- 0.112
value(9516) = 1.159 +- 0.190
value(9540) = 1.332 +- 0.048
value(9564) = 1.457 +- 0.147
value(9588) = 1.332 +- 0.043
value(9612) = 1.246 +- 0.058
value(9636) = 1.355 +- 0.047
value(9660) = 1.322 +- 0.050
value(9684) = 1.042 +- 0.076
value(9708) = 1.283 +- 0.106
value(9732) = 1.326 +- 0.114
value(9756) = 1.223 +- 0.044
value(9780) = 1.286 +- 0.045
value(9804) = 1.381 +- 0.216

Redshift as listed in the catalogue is 0.35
